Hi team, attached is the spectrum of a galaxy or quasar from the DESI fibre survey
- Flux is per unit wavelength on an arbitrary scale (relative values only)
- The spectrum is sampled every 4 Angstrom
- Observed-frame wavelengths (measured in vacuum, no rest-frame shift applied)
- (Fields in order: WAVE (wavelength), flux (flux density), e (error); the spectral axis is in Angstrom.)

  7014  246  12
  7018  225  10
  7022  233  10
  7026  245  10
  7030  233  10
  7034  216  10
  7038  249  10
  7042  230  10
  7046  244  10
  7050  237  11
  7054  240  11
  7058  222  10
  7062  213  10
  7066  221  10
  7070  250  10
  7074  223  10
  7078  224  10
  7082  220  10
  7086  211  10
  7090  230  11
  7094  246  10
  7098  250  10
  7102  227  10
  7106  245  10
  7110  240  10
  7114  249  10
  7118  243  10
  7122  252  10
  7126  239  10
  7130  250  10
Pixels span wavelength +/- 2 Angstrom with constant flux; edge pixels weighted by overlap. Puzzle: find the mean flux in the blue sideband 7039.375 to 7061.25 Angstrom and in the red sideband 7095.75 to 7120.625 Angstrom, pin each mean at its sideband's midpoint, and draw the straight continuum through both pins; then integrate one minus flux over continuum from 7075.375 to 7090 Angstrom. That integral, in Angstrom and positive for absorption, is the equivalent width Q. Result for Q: 1.1 Angstrom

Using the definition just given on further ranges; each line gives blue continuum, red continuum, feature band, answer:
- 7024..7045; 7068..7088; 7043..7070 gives -0.09 Angstrom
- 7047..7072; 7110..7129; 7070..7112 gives 1.08 Angstrom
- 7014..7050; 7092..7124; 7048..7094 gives 2.38 Angstrom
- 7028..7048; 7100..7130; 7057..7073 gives 0.73 Angstrom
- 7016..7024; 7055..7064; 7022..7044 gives -0.82 Angstrom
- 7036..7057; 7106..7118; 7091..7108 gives 0.14 Angstrom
